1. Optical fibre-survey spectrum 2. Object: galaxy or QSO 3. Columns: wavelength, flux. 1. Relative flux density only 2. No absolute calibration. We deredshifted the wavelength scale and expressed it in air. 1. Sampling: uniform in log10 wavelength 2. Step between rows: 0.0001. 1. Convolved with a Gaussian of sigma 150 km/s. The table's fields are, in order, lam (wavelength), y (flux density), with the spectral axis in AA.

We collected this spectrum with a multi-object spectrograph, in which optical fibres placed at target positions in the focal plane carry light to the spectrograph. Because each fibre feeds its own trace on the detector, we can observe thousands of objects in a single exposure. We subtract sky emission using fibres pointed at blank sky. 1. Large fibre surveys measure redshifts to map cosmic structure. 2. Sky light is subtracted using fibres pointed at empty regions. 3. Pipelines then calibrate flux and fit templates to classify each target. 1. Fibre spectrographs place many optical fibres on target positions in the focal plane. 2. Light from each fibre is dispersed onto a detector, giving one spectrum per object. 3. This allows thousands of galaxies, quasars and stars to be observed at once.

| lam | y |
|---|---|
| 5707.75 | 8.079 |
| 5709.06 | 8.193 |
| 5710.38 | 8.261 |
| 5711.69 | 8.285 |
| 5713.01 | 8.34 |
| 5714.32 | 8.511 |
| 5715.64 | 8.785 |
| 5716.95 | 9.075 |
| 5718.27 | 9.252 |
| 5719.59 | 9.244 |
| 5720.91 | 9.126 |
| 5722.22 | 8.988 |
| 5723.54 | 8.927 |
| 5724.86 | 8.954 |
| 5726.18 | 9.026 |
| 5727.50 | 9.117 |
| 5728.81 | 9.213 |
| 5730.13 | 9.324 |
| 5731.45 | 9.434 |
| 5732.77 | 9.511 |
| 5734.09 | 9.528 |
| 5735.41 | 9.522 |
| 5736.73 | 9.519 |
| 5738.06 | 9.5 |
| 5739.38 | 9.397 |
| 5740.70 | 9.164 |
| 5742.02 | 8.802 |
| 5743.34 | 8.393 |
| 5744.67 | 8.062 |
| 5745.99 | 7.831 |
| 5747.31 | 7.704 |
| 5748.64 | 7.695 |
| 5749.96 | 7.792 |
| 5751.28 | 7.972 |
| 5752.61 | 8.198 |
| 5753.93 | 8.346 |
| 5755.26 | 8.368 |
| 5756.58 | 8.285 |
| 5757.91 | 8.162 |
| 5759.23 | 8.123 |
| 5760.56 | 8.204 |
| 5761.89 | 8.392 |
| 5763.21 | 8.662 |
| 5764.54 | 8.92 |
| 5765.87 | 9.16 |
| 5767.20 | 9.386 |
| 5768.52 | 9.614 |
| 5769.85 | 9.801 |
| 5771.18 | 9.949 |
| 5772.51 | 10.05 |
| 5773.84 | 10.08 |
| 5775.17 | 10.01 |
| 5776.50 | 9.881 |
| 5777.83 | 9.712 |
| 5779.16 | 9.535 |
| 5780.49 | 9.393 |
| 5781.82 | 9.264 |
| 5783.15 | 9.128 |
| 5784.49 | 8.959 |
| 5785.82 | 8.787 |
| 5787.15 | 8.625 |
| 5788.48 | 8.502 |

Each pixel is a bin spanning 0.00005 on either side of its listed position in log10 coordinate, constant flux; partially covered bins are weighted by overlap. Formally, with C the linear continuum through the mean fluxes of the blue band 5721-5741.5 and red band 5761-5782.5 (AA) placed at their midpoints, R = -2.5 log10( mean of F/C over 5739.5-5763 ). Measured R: 0.14 mag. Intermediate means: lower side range 9.27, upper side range 9.48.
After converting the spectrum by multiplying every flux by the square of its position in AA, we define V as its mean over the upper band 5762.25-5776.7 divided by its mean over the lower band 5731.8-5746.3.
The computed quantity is 1.1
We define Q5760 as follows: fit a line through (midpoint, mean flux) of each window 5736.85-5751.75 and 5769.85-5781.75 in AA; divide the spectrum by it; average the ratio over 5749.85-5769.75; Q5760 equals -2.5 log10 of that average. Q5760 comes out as 0.07 mag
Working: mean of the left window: 8.44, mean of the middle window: 8.56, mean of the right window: 9.8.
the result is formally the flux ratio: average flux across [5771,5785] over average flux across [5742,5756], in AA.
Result 1.2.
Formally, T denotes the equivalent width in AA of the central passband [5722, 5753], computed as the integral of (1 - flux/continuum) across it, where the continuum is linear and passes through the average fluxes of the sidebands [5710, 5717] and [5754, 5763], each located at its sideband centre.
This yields -1.6 AA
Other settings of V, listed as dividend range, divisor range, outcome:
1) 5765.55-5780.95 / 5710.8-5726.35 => 1.12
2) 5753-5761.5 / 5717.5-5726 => 0.92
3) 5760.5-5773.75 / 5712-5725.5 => 1.06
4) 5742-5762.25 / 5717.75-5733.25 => 0.89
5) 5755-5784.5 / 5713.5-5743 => 1.02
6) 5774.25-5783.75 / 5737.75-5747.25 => 1.12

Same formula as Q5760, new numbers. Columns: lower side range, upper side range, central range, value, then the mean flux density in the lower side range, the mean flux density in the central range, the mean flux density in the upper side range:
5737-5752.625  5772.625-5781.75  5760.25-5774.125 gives 0.01 mag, 8.41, 9.3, 9.75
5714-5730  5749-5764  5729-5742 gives -0.08 mag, 9.04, 9.39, 8.23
